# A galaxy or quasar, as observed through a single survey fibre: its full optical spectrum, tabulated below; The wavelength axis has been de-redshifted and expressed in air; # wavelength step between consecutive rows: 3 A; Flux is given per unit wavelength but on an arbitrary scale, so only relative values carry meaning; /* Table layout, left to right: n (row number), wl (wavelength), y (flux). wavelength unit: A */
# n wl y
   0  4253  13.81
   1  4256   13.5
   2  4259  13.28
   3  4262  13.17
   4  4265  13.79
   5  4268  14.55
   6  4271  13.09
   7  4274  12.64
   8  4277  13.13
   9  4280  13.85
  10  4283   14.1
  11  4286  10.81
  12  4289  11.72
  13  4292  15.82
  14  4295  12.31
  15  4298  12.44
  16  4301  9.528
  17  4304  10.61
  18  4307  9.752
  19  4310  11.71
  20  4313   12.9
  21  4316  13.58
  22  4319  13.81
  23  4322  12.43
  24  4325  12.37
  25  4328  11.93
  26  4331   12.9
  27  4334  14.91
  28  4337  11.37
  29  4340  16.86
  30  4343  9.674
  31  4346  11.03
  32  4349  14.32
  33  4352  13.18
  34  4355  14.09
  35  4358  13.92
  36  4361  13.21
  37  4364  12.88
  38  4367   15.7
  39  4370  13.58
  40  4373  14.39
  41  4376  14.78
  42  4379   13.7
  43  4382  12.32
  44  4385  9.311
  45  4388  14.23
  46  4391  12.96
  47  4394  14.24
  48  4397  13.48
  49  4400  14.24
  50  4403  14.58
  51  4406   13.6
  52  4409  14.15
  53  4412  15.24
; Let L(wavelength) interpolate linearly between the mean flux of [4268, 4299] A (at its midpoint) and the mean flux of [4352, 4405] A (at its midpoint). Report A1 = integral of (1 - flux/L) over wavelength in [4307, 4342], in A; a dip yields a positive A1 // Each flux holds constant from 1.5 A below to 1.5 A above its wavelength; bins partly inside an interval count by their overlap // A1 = 0.91 A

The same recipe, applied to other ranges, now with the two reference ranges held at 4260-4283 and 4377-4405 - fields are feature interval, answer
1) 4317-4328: 0.5 A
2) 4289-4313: 2.9 A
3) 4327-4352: 0.8 A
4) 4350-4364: -0.2 A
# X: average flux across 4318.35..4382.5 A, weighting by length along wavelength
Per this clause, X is 13.3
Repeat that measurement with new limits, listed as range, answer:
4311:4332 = 12.8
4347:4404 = 13.6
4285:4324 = 12.1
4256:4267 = 13.5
